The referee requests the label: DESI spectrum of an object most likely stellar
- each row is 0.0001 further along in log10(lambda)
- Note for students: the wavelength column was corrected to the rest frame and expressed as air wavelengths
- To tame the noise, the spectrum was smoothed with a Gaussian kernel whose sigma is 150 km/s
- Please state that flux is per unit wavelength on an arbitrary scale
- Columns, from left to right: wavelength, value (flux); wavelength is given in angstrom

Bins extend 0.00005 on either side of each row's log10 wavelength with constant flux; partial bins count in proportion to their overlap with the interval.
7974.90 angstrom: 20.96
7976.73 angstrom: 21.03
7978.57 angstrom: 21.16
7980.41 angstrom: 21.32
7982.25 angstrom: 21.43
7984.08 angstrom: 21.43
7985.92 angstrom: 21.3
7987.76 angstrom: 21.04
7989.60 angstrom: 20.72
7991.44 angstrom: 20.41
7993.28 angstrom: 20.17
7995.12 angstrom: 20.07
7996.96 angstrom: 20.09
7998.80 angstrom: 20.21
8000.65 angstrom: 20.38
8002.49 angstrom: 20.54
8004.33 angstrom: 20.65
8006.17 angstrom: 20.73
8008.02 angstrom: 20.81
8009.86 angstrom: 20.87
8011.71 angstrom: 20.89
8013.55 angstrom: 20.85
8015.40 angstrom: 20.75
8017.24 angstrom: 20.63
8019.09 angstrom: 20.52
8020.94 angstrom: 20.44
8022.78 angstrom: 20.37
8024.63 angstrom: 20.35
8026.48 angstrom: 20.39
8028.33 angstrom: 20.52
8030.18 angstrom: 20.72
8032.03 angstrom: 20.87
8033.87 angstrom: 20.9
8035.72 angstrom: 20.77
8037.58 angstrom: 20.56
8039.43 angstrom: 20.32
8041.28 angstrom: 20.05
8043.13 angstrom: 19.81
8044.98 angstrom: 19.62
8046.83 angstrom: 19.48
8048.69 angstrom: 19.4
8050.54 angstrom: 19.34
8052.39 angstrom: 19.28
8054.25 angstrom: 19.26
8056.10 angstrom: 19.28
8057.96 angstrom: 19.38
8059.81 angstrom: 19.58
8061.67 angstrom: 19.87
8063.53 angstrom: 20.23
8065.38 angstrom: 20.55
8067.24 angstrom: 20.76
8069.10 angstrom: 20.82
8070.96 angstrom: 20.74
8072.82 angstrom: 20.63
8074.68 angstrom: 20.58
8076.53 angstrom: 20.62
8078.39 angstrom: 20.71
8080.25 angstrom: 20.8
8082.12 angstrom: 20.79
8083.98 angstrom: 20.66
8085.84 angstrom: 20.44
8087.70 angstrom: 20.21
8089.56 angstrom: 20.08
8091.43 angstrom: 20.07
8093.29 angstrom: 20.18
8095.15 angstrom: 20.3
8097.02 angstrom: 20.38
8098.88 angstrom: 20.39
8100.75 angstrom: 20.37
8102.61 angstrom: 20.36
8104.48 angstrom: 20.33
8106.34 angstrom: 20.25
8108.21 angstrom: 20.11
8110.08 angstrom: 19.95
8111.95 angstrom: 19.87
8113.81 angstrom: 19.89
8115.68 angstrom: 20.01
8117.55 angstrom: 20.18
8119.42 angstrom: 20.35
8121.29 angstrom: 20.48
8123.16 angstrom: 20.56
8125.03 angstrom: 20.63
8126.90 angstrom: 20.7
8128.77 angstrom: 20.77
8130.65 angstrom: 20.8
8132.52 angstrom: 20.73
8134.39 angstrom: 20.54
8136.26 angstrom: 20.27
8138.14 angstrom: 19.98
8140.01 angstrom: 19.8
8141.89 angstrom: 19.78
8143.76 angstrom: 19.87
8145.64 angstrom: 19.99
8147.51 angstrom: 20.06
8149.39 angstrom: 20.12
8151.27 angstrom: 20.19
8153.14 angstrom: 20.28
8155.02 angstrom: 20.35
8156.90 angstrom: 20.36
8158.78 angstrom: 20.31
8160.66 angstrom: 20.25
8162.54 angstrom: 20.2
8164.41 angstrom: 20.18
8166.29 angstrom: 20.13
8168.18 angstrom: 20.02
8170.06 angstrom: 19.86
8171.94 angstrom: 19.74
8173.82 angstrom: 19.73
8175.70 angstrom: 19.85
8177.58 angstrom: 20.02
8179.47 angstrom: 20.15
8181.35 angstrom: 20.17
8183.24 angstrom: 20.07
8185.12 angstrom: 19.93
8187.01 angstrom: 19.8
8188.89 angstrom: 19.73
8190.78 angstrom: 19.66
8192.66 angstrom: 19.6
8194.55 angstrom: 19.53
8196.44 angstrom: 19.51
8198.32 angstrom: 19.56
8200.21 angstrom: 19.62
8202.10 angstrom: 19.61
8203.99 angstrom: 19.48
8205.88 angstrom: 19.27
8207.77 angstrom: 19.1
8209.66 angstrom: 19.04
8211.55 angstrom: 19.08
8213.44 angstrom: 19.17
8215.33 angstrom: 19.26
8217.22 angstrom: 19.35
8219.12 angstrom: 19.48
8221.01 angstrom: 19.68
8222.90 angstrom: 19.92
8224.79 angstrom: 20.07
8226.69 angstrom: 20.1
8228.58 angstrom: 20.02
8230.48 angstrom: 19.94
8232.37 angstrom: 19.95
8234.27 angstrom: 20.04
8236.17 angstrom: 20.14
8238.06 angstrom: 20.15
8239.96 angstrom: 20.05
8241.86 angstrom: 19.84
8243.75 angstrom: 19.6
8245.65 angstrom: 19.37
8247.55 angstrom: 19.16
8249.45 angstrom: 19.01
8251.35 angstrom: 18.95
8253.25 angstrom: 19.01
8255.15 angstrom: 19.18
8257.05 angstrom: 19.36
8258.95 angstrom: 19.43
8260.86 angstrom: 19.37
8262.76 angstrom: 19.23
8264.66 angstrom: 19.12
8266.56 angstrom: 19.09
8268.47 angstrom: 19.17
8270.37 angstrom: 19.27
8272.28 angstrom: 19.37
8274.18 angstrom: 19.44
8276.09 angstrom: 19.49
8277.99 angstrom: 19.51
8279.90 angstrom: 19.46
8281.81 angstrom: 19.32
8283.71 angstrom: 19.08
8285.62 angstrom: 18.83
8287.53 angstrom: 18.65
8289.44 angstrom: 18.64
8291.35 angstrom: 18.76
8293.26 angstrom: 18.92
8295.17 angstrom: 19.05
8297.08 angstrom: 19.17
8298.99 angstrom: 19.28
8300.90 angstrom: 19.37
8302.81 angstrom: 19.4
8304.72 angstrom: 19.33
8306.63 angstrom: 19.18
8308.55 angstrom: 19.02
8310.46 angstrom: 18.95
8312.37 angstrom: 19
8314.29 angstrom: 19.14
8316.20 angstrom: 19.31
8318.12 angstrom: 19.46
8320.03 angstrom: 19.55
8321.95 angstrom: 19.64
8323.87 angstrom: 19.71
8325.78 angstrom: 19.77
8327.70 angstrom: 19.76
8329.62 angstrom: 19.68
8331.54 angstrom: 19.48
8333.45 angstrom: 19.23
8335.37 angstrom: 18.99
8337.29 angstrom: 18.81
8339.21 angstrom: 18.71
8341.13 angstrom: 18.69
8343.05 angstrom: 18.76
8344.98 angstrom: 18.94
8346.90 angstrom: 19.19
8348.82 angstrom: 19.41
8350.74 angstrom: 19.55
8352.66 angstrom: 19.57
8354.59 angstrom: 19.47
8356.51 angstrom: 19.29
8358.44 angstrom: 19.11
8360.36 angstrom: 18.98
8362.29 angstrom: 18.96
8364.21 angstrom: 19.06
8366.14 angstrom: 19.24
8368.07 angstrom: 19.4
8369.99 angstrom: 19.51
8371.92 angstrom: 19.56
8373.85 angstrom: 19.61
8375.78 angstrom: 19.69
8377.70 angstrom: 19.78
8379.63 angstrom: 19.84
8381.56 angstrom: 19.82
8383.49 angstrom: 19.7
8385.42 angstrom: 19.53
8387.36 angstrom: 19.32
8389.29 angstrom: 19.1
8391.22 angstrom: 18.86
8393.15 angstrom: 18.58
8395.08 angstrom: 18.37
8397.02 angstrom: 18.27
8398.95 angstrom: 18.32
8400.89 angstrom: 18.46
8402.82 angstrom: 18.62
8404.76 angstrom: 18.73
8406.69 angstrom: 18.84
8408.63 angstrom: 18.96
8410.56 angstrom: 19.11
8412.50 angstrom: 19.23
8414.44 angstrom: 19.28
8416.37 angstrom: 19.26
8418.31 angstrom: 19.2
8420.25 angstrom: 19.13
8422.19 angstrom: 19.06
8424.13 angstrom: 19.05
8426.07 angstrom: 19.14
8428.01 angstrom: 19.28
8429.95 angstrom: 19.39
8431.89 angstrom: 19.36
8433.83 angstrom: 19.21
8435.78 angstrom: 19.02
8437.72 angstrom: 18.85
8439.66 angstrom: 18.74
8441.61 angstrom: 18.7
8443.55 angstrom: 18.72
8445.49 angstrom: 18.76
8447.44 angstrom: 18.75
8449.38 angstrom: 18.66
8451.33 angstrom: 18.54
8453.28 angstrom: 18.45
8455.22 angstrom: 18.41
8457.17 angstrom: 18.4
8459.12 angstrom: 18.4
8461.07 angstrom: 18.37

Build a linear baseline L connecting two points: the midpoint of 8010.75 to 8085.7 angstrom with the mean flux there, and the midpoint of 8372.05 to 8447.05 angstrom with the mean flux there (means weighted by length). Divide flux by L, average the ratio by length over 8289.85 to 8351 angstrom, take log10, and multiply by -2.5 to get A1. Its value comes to 0.01 mag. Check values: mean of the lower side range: 20.3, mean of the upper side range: 19.1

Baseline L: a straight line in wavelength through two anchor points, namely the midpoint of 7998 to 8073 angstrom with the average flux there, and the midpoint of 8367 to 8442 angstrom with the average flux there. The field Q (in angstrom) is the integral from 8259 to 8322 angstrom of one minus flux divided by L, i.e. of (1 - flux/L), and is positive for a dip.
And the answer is 0.9 angstrom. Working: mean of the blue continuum 20.3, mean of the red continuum 19.1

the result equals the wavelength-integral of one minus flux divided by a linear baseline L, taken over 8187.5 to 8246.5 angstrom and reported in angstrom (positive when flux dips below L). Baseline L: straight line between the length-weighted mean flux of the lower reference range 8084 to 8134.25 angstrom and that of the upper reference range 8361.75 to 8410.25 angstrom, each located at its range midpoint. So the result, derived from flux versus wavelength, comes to 0.7 angstrom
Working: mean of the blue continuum 20.3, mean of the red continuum 19.1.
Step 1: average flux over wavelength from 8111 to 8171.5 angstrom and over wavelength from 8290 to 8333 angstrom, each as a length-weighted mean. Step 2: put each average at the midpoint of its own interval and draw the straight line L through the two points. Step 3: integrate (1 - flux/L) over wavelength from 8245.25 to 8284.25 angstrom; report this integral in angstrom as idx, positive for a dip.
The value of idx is 0.61 angstrom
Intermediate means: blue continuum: 20.2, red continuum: 19.3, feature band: 19.3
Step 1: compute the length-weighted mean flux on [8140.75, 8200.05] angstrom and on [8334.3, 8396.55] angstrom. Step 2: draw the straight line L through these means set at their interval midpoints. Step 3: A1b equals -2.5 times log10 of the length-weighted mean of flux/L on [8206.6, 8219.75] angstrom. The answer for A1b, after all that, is 0.03 mag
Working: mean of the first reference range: 20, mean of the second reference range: 19.2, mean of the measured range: 19.2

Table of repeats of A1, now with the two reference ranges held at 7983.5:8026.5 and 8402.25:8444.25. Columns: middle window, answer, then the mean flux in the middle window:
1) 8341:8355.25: 0.01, 19.2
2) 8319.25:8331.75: -0.01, 19.7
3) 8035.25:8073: 0.02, 20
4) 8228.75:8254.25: 0.00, 19.6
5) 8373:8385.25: -0.03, 19.7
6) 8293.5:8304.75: 0.01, 19.2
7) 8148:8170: -0.01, 20.2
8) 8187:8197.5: 0.01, 19.6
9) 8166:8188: 0.00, 19.9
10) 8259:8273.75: 0.02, 19.2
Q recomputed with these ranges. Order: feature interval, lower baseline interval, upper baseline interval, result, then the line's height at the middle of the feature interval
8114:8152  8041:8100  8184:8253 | -0.7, 19.9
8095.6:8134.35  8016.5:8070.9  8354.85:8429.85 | -0.8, 19.9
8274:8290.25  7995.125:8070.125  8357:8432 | 0.3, 19.5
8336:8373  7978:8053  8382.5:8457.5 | 0.0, 19.2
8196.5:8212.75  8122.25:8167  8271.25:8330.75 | 0.4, 19.9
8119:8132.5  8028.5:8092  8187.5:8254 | -0.5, 20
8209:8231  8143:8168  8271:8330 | 0.2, 19.8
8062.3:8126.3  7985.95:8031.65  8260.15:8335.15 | -0.7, 20.2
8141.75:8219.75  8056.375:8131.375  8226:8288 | 0.3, 19.9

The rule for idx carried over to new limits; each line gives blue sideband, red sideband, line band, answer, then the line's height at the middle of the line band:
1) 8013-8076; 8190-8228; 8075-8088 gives -0.36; 20.1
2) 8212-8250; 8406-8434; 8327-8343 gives 0.23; 19.4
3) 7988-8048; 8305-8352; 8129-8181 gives -0.57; 19.9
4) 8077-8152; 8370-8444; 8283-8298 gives 0.53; 19.6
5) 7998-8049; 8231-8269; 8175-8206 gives -0.03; 19.7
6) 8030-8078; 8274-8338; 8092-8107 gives -0.26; 20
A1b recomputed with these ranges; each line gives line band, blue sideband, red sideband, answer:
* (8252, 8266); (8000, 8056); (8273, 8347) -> 0.01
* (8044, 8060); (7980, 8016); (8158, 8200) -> 0.06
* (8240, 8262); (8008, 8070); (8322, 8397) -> 0.02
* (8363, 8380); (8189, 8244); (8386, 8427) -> -0.03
